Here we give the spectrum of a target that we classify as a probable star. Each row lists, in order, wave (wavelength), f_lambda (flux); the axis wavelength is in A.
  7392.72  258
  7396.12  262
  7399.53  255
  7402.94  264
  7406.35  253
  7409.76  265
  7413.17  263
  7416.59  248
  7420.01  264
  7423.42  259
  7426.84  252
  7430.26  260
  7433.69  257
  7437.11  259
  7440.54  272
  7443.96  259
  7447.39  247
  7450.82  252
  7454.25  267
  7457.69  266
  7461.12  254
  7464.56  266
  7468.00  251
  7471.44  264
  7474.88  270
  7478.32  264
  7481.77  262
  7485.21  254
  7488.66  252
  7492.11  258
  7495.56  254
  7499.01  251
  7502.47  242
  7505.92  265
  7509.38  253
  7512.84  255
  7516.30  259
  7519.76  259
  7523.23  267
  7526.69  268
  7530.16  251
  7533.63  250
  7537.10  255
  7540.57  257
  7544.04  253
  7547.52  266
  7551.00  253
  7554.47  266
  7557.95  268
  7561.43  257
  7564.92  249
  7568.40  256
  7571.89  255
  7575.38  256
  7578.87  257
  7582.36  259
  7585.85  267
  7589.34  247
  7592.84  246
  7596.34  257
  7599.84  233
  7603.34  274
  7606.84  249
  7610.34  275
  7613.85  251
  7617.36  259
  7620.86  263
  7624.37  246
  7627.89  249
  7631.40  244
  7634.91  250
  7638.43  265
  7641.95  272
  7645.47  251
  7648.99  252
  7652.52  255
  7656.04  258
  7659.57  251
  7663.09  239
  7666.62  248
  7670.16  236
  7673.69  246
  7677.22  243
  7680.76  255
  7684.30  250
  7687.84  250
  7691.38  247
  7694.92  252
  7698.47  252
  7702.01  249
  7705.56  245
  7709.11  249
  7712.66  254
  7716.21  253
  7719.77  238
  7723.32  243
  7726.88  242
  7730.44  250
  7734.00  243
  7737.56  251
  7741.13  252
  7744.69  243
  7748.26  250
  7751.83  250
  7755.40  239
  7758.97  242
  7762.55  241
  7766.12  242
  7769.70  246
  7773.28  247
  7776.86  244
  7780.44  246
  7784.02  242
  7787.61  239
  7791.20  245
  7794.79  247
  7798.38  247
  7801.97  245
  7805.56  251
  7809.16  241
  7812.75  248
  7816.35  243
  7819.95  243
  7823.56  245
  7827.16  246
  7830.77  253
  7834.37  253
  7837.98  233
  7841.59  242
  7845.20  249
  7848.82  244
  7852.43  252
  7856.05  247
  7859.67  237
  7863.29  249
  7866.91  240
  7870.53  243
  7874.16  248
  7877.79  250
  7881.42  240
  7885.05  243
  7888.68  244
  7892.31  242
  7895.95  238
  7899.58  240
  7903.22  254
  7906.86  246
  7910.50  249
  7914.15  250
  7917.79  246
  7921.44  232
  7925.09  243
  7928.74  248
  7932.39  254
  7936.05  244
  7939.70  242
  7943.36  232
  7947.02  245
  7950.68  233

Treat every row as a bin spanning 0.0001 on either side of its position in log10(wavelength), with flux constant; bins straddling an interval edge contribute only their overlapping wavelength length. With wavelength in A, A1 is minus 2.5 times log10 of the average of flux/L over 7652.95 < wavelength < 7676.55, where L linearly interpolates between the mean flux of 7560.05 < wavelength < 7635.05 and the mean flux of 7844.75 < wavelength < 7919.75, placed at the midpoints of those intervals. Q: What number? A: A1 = 0.02 mag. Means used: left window 255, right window 245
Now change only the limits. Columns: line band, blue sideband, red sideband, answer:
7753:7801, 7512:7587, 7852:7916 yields 0.02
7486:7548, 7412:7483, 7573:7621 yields 0.01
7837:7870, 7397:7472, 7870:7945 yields 0.01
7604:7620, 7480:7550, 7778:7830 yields -0.03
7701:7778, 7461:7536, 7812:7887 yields 0.01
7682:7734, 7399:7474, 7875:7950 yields 0.01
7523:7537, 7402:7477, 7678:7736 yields -0.01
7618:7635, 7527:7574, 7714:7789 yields 0.01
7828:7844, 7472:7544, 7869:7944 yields 0.01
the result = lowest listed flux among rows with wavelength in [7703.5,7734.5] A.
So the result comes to 238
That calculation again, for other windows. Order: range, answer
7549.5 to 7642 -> 233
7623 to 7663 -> 244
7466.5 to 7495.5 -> 251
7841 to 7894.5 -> 237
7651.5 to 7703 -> 236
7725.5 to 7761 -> 239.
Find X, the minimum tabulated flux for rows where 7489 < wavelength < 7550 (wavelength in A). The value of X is 242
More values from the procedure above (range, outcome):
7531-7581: 249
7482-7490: 252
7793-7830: 241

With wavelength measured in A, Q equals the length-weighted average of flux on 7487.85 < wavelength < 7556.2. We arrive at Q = 257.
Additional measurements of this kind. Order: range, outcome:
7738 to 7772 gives 245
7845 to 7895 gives 245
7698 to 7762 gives 247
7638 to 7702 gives 251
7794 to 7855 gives 246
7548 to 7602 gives 255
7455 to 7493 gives 260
